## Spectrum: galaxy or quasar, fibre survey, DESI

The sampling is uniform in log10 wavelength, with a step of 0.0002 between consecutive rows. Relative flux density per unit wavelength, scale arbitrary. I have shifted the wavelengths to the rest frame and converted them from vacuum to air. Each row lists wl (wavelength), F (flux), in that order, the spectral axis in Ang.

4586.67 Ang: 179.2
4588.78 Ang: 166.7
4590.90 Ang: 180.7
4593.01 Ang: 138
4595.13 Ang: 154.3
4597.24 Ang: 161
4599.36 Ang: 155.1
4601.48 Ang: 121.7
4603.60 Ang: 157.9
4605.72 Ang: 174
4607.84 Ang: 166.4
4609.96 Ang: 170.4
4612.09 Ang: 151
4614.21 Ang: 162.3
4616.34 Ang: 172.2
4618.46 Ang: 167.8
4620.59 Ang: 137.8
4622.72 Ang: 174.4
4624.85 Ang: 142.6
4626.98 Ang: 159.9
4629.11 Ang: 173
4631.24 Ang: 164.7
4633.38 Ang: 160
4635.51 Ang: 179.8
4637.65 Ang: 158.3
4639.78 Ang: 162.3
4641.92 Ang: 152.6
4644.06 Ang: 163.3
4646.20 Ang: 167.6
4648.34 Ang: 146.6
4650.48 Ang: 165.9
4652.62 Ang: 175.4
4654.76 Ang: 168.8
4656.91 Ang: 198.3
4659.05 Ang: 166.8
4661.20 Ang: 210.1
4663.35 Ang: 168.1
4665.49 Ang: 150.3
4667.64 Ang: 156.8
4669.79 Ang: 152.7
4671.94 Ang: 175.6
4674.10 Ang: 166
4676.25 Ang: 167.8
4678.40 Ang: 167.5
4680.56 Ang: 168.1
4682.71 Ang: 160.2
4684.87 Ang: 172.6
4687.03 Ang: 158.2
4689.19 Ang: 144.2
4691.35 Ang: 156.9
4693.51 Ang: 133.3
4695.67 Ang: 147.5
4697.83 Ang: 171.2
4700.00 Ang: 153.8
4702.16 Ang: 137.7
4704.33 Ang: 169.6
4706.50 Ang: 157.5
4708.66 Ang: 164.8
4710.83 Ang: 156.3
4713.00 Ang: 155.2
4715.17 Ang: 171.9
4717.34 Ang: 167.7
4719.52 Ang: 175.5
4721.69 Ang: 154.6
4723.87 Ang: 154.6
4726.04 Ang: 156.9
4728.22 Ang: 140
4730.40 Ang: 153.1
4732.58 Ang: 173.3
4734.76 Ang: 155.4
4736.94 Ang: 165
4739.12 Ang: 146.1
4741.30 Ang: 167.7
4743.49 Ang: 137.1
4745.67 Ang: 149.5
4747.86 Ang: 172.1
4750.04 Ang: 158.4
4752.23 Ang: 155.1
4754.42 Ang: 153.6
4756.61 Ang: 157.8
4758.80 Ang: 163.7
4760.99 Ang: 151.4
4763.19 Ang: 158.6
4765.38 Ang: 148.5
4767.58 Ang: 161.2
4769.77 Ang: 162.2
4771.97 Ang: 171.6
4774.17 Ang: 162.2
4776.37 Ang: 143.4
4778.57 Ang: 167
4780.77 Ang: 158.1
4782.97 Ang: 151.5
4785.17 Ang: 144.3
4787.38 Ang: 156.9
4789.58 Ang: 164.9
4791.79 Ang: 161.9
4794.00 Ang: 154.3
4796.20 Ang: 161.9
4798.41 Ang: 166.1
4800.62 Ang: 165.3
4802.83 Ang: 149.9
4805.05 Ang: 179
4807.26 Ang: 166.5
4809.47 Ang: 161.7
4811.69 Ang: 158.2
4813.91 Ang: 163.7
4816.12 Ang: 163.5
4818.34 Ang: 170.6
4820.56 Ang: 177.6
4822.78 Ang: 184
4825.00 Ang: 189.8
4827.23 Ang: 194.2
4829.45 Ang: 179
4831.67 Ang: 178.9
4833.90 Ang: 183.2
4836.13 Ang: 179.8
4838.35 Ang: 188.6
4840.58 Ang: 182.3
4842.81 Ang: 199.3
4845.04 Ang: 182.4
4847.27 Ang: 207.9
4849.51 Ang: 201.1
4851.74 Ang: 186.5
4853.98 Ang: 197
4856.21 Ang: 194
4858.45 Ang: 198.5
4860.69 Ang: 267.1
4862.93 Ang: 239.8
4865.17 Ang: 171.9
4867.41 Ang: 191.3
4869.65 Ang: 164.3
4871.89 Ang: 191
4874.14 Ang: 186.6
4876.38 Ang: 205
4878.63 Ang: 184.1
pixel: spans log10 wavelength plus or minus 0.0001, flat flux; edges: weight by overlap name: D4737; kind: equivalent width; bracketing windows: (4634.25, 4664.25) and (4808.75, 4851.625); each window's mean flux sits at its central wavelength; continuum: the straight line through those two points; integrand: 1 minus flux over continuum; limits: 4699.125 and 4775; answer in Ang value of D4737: 7.6 Ang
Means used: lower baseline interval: 170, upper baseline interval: 182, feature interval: 158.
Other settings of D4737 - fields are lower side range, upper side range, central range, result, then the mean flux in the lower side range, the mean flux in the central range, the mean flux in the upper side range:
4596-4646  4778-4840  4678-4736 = 2.09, 160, 158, 169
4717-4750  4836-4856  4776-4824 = 4.20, 158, 163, 192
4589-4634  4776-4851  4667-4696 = 0.77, 159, 159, 172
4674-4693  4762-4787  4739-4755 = 0.29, 161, 156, 157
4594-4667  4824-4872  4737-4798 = 8.49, 164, 157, 194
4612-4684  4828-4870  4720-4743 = 2.72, 165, 157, 195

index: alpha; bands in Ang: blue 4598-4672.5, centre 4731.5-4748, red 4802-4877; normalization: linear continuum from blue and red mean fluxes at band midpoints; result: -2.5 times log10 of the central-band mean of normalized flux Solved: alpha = 0.116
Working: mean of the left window 164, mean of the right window 186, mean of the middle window 157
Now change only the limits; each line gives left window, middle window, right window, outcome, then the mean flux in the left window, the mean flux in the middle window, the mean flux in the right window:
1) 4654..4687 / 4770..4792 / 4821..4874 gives 0.17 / 170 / 158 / 193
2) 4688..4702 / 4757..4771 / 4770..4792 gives -0.01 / 150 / 158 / 158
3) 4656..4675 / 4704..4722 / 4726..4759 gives -0.01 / 171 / 164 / 156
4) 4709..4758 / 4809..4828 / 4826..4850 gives 0.06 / 158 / 174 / 188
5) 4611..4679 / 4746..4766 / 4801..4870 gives 0.13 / 165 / 158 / 186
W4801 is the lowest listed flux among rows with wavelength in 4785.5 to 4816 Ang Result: 149.9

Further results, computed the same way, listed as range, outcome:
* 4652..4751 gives 133.3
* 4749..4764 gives 151.4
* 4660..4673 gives 150.3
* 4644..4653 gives 146.6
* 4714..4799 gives 137.1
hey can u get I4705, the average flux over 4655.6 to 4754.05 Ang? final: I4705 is 161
